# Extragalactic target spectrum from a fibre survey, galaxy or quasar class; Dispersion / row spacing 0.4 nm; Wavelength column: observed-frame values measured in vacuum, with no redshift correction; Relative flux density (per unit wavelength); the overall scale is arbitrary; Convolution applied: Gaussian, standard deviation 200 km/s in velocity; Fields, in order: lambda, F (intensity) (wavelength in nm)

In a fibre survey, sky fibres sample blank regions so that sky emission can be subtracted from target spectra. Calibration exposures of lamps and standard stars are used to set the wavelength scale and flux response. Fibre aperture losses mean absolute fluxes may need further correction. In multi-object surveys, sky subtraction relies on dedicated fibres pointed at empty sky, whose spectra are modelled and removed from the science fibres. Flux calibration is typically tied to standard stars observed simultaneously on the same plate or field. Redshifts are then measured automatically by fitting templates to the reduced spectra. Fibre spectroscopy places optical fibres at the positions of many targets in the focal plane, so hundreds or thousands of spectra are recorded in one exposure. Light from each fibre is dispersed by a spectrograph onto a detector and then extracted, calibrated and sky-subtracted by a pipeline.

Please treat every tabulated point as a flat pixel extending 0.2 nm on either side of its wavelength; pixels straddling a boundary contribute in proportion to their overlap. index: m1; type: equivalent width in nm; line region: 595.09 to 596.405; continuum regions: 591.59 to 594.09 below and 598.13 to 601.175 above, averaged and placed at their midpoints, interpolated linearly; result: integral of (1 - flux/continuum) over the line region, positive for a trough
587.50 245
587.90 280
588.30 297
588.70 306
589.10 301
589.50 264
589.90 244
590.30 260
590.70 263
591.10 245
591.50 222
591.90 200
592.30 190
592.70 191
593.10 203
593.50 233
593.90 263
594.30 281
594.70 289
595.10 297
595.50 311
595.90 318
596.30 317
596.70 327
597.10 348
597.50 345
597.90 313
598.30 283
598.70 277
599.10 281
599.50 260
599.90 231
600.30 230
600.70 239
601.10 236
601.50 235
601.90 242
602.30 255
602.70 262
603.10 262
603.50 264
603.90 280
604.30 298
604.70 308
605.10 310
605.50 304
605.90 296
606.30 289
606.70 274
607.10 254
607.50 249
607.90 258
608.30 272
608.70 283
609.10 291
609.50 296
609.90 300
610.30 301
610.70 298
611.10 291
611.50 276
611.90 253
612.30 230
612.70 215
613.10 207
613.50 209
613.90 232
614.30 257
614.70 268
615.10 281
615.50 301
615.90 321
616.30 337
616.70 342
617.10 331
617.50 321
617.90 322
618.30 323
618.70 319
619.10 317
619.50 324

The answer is -0.46 nm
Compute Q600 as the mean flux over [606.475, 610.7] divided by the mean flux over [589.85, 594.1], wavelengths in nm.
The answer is 1.22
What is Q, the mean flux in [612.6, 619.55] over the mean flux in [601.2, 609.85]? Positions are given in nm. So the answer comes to 1.1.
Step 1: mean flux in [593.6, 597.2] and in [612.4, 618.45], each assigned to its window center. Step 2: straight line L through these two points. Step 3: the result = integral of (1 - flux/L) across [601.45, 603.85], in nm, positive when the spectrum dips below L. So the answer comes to 0.32 nm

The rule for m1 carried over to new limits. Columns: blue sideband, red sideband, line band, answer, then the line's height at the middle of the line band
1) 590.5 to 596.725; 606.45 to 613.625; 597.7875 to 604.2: 0.04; 261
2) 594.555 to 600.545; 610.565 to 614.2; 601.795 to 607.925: -0.14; 270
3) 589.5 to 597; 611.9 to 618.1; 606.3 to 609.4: 0.01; 272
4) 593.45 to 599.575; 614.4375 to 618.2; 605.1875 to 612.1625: 0.59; 308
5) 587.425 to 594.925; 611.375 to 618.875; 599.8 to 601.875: 0.23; 264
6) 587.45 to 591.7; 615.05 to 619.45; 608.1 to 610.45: 0.12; 305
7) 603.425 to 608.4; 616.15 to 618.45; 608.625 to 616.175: 0.95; 309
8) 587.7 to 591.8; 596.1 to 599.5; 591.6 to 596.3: 0.57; 288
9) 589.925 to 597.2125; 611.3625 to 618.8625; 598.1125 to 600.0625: 0.00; 268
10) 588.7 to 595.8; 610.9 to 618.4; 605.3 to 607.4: -0.10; 270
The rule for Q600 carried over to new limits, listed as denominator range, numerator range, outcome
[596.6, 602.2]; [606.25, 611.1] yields 1.03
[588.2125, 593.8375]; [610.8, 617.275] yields 1.12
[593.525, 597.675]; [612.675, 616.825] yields 0.89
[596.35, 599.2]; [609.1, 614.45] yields 0.83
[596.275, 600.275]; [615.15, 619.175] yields 1.09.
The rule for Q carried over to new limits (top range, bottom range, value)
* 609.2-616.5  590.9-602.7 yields 1.03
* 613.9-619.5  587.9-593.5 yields 1.25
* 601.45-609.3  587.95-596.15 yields 1.06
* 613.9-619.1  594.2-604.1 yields 1.10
